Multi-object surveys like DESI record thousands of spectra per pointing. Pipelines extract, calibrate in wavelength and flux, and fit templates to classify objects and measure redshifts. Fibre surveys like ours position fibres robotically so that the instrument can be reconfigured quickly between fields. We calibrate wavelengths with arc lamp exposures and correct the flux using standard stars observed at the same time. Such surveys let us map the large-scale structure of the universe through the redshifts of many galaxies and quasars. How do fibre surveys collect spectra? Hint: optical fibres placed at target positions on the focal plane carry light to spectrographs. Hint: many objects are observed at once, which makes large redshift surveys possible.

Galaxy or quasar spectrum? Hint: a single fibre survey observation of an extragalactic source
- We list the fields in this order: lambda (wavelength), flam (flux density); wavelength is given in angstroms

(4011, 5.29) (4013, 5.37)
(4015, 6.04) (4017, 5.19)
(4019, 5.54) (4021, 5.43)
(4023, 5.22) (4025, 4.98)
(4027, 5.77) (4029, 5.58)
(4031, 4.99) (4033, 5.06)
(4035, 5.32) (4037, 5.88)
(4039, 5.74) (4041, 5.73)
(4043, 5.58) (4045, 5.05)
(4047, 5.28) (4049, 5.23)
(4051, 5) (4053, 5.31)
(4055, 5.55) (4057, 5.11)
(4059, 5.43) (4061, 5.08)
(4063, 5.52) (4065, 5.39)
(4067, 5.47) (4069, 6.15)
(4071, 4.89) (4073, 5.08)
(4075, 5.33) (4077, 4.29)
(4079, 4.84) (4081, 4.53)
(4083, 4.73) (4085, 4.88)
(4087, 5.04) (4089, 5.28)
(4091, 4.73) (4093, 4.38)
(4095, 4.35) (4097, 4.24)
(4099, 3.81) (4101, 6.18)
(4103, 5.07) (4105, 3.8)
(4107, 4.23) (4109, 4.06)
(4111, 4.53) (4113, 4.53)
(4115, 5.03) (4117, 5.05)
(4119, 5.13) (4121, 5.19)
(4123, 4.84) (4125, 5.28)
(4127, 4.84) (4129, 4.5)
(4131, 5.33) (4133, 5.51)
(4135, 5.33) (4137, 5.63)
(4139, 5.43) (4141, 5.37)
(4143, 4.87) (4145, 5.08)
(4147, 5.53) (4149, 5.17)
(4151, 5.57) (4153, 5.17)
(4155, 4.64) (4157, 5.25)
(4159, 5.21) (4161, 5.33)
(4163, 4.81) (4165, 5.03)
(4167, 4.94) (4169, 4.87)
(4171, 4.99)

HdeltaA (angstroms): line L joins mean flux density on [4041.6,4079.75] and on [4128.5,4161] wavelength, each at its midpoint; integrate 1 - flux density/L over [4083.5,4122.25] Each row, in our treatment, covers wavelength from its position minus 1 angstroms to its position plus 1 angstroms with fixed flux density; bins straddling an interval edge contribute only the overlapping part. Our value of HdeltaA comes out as 3.9 angstroms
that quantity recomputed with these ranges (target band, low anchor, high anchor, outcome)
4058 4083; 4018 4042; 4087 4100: -1.6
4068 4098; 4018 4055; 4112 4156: 2.4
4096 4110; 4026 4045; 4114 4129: 1.7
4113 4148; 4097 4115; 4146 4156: -1.8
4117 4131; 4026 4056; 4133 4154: 0.9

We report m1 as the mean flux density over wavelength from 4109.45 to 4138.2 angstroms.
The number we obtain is 5.04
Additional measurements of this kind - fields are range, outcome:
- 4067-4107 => 4.82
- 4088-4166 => 4.96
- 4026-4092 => 5.24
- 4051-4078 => 5.27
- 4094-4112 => 4.47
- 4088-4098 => 4.6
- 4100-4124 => 4.8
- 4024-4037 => 5.33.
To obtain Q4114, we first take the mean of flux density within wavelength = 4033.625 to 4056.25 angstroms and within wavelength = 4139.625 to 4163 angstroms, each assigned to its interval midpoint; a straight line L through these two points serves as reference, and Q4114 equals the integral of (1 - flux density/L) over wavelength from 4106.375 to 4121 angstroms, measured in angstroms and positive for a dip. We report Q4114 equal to 1.6 angstroms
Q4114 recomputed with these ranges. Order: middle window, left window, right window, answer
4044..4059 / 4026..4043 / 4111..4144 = 0.6 angstroms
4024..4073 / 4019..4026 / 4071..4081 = -3.1 angstroms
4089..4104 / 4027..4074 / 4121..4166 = 1.6 angstroms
